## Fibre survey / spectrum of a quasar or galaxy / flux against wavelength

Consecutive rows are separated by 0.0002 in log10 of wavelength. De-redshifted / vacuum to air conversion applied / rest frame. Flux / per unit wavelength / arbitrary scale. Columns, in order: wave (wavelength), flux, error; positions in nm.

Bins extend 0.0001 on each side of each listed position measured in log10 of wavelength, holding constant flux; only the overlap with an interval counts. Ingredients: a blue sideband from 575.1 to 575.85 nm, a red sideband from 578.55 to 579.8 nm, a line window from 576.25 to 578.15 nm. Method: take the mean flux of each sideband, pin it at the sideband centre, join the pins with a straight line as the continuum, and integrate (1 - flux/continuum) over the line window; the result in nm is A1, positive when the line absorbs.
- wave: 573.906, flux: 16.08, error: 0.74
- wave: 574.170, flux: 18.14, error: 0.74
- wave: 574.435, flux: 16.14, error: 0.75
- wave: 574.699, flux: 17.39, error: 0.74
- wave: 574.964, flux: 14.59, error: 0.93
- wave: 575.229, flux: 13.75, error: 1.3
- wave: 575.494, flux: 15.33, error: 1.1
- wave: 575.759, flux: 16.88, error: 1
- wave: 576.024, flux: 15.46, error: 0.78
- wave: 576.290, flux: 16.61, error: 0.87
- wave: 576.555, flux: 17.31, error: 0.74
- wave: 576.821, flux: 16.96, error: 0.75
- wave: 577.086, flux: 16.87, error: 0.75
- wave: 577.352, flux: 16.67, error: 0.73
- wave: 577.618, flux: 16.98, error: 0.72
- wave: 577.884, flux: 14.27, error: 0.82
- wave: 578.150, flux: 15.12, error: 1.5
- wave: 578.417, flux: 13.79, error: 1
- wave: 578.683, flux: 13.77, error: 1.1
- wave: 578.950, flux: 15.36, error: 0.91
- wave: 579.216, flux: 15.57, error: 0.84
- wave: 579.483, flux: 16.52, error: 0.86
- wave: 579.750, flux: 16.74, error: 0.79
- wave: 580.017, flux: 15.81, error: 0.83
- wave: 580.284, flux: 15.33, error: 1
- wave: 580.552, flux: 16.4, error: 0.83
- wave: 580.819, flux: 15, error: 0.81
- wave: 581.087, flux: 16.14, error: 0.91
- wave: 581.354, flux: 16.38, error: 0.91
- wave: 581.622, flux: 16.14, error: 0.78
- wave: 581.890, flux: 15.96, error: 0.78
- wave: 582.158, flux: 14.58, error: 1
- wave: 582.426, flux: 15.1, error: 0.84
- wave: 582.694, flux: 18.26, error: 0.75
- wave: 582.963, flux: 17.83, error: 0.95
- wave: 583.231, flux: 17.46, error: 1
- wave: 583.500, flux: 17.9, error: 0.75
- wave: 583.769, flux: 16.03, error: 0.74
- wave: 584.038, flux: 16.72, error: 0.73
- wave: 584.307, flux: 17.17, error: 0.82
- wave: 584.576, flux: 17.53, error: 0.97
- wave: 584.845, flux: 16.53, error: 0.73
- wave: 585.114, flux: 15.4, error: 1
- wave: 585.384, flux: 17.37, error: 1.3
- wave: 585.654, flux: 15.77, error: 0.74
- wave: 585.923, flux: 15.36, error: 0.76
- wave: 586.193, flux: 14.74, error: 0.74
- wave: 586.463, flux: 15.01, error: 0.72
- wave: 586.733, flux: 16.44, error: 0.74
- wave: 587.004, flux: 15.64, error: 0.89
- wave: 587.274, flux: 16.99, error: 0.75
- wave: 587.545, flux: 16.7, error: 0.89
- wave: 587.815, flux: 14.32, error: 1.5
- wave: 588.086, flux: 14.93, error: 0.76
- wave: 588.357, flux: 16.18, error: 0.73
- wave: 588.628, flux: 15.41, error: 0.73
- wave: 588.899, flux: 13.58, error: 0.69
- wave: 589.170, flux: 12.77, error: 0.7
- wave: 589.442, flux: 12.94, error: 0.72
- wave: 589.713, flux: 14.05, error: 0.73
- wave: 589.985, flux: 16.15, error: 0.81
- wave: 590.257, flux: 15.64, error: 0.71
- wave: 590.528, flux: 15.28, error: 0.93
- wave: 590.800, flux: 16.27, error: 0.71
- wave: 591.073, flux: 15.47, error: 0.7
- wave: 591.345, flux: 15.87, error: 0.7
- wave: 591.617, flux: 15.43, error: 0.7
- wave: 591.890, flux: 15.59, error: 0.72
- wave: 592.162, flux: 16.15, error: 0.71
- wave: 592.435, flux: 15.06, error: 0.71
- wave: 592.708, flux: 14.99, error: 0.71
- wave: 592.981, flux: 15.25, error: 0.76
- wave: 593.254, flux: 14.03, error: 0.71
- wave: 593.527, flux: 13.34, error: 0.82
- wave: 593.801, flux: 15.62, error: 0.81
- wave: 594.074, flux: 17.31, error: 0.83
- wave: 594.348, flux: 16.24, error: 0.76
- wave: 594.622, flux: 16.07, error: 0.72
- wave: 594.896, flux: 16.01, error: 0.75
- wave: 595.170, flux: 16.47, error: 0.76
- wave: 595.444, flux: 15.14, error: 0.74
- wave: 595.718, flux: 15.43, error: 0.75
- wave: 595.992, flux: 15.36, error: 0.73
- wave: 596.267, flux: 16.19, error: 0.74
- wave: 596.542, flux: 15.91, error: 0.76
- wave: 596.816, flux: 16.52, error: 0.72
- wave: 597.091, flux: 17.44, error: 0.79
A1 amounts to -0.13 nm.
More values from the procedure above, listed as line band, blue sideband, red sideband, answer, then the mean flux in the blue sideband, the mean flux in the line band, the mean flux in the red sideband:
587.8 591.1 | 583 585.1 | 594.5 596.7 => 0.322 nm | 17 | 14.8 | 15.8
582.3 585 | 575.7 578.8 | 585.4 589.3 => -0.262 nm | 15.9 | 17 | 15.3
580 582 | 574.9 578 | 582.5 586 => 0.074 nm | 16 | 15.9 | 16.9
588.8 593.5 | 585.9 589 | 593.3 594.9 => 0.187 nm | 15.5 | 14.9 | 15.6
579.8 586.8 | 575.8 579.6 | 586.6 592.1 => -0.305 nm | 15.8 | 16.2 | 15.3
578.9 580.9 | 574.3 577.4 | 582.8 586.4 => 0.057 nm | 16.2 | 15.9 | 16.6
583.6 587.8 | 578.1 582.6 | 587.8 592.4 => -0.246 nm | 15.5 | 16.2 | 15.1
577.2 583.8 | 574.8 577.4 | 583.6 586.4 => 0.072 nm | 16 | 16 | 16.3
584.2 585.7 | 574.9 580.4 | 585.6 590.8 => -0.130 nm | 15.7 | 16.7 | 15.2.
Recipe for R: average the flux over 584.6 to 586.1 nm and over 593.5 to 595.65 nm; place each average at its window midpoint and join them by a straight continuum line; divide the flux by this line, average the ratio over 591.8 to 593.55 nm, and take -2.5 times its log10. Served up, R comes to 0.07 mag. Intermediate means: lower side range 16.2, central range 15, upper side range 15.9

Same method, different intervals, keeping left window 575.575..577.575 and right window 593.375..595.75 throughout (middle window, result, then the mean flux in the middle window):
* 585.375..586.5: 0.05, 15.5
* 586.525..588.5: 0.02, 15.8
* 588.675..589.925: 0.17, 13.7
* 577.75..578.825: 0.16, 14.2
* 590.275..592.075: 0.02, 15.7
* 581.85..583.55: -0.02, 16.7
